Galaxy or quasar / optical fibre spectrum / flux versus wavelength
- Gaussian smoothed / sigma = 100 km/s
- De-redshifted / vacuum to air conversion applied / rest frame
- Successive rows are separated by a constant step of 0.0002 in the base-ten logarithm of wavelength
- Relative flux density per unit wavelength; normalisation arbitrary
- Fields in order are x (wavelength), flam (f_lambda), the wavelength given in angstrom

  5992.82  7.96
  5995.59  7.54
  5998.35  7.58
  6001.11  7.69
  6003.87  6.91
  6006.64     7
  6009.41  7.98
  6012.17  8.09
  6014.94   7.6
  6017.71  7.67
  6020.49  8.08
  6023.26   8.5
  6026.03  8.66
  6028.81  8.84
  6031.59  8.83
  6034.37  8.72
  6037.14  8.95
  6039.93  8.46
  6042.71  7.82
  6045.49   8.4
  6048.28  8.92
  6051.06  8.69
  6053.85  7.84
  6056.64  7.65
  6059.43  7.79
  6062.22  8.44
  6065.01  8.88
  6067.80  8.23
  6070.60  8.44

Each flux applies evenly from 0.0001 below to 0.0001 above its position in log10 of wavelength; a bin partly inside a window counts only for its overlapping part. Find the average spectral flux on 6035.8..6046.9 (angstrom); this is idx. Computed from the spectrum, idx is 8.4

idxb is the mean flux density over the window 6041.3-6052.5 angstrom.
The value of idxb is 8.46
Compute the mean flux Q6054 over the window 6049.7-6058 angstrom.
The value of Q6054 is 8.05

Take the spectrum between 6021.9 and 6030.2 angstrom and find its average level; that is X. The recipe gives 8.67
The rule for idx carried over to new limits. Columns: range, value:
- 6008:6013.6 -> 8.03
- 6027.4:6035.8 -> 8.8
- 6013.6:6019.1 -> 7.63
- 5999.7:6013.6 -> 7.54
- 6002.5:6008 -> 6.95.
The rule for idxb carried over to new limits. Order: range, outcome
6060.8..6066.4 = 8.66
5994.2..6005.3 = 7.42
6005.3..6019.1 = 7.67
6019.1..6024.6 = 8.29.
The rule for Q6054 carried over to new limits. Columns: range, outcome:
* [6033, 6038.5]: 8.85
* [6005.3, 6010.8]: 7.5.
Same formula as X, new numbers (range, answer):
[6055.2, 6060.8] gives 7.72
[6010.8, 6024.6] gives 7.98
